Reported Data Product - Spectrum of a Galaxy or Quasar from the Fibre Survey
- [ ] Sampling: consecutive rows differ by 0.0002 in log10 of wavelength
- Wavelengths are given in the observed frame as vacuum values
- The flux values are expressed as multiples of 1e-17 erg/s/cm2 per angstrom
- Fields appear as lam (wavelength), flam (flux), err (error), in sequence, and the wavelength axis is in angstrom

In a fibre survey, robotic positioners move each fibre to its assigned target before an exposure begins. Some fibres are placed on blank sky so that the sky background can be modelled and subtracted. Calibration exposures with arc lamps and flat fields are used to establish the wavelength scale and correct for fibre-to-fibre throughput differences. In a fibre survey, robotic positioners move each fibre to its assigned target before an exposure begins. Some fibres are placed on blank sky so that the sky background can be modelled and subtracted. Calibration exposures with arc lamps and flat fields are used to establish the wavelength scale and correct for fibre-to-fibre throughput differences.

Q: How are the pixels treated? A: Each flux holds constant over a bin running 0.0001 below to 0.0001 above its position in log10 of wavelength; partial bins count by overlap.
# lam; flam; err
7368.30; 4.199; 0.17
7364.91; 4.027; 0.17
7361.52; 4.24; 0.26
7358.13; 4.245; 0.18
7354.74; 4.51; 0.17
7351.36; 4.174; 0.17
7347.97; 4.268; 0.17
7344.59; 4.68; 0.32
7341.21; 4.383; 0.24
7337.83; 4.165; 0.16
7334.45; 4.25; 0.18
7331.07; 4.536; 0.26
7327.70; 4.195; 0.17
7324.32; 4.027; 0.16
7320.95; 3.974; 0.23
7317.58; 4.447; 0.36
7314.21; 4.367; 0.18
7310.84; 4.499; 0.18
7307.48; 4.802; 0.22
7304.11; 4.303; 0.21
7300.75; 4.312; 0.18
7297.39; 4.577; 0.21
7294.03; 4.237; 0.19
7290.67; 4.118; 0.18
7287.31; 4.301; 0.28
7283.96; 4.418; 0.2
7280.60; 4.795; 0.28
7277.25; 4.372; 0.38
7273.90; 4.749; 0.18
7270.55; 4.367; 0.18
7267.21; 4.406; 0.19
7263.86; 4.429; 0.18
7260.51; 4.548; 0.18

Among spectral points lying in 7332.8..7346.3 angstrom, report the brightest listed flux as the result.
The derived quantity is 4.68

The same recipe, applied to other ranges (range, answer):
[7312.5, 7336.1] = 4.536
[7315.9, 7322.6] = 4.447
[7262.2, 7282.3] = 4.795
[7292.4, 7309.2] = 4.802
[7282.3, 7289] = 4.418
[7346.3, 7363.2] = 4.51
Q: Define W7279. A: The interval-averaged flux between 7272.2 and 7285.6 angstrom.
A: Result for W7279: 4.58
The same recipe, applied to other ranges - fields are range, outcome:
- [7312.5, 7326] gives 4.2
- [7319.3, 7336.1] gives 4.2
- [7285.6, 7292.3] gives 4.21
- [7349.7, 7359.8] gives 4.31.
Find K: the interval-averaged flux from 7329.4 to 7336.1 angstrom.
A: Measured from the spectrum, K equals 4.39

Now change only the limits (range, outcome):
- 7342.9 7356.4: 4.41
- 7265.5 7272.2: 4.39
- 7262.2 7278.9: 4.47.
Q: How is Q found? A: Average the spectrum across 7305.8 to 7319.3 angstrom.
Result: 4.53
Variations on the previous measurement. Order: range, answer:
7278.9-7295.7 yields 4.37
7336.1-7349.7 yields 4.37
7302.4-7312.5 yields 4.54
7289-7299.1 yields 4.31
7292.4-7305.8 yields 4.36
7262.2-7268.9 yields 4.42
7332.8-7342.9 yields 4.27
